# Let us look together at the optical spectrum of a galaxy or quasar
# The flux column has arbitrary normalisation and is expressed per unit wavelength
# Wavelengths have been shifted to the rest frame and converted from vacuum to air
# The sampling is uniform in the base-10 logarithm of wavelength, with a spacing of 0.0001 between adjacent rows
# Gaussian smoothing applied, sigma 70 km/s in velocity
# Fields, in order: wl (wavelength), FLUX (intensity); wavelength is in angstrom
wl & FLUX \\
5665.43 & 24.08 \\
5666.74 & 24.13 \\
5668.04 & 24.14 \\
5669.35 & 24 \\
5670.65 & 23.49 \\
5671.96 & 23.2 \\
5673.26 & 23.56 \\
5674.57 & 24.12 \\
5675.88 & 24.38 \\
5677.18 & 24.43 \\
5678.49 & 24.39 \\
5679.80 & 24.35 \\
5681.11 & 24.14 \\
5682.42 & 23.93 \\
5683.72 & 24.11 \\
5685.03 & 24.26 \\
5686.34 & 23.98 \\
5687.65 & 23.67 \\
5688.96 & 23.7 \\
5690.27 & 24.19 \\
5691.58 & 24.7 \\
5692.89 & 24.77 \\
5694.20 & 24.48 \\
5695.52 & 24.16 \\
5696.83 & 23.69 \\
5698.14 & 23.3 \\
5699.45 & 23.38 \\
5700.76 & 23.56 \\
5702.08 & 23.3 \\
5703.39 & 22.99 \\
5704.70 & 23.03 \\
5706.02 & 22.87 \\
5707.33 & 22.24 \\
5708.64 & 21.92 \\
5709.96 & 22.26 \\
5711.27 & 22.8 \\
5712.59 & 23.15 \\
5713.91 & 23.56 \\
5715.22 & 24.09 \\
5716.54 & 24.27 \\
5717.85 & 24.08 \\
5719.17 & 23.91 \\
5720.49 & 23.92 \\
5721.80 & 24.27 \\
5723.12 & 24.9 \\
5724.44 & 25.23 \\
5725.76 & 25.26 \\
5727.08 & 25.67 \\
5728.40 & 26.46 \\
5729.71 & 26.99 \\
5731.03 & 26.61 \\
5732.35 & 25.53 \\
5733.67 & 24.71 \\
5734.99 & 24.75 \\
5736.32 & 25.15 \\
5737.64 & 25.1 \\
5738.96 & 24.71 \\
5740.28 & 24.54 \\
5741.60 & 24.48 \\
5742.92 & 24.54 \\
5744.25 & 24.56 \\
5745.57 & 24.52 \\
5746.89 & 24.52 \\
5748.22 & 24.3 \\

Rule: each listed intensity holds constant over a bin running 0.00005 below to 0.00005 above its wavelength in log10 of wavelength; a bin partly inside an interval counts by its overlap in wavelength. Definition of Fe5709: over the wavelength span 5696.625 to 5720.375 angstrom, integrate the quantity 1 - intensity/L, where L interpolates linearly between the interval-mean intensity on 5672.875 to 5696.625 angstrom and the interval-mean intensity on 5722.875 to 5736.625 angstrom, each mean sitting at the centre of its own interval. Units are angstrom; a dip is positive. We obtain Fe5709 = 1.6 angstrom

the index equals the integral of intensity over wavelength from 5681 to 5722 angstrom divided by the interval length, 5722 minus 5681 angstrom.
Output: 23.6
